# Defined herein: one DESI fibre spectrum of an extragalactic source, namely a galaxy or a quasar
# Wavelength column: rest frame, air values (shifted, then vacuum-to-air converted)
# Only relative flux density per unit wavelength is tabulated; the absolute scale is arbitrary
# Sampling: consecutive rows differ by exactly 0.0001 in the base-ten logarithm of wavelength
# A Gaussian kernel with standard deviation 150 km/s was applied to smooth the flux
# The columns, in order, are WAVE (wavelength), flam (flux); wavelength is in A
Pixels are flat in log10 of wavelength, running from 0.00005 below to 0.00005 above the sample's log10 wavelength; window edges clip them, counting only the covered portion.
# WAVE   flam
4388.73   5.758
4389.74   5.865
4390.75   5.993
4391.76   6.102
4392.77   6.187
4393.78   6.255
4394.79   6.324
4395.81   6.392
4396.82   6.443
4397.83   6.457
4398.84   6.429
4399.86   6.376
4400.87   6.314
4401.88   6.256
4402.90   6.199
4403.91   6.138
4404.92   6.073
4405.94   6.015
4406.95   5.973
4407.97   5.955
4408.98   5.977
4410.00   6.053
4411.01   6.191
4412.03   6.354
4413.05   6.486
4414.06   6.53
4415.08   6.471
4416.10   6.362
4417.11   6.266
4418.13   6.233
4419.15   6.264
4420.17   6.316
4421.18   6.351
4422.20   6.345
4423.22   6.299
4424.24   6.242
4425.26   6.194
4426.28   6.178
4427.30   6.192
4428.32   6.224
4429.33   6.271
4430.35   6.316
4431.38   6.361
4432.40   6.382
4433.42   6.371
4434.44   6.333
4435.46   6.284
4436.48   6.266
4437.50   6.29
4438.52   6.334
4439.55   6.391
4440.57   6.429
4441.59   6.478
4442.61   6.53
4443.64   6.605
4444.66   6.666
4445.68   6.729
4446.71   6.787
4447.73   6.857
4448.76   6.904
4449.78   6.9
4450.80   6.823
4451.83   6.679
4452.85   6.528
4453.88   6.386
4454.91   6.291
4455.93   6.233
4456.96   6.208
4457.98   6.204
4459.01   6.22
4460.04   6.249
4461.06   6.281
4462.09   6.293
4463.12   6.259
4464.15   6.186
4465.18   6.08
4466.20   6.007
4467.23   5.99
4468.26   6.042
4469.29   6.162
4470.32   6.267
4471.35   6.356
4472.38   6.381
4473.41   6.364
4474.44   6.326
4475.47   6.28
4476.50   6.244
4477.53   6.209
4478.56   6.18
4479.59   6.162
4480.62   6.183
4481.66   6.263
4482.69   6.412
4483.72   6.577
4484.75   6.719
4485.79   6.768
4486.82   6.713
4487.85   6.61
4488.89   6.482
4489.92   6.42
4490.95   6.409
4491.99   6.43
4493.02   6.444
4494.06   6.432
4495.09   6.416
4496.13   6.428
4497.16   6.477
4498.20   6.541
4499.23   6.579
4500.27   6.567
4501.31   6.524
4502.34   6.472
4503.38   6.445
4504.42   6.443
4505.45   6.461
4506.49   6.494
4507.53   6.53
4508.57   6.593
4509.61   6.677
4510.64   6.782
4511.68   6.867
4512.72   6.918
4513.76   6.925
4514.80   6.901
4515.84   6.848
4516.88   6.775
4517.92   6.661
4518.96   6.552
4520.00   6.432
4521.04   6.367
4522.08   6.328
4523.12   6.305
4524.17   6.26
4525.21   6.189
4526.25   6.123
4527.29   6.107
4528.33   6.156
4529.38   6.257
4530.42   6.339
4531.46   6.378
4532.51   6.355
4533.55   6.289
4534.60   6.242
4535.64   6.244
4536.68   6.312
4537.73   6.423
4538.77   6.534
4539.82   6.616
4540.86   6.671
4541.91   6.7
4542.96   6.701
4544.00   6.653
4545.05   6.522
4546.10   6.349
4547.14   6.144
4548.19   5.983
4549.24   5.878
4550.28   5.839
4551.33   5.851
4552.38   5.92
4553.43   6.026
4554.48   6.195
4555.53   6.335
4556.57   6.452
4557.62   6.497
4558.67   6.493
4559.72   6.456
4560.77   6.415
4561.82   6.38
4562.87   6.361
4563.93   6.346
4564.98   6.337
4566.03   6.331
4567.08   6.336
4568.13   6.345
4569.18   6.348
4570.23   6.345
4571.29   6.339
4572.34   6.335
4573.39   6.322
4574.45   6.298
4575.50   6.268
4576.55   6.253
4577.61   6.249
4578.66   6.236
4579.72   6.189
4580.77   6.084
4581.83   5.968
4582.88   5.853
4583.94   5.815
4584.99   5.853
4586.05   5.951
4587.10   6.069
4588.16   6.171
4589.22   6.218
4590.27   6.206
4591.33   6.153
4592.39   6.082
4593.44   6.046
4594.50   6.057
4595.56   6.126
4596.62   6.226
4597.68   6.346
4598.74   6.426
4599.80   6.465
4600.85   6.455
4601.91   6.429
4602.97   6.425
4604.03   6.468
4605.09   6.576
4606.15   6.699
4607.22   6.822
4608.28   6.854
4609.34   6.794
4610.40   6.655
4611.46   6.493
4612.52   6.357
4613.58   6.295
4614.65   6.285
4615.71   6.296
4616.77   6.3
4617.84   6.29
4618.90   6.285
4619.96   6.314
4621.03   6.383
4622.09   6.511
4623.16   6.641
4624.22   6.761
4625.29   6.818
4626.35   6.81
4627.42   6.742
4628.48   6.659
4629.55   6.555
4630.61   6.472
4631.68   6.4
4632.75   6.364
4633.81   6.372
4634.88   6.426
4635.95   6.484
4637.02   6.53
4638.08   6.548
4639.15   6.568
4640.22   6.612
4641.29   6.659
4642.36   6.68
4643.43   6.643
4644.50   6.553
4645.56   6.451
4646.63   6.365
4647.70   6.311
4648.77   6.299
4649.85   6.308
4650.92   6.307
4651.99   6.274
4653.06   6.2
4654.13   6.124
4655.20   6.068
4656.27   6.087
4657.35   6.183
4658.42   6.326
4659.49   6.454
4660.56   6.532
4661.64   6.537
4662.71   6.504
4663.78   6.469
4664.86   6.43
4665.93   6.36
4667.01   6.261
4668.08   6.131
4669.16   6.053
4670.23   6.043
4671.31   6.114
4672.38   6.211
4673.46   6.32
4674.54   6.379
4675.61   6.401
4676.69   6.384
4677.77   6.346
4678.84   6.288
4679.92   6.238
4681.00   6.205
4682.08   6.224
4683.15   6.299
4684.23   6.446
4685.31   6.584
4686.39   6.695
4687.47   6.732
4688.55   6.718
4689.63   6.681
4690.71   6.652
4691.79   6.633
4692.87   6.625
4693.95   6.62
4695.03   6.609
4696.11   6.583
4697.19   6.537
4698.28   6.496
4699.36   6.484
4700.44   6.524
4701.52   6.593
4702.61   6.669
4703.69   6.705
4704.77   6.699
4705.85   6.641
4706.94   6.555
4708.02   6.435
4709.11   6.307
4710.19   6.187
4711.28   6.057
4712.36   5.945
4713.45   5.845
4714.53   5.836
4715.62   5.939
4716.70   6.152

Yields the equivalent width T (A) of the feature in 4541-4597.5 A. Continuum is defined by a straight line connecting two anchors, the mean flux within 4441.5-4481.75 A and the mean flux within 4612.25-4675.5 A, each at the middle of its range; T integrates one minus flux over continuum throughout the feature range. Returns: 1.4 A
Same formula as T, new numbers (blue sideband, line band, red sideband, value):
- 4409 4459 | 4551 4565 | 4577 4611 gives 0.0 A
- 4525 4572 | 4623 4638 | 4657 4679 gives -0.6 A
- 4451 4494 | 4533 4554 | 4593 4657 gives 0.3 A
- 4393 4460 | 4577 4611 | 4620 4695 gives 0.7 A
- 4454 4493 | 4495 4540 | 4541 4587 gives -1.4 A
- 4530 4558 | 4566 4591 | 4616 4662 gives 0.7 A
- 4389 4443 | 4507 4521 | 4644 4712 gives -0.9 A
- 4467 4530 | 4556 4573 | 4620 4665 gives 0.2 A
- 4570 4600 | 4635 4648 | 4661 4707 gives -0.4 A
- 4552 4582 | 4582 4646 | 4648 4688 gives -1.1 A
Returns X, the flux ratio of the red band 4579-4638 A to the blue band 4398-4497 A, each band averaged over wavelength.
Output 1.0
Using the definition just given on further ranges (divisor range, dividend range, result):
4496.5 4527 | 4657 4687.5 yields 0.97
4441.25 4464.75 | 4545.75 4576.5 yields 0.96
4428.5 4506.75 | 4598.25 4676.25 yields 1.00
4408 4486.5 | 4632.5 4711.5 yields 1.01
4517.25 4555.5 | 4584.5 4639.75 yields 1.02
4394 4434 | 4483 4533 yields 1.04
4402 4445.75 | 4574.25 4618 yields 1.00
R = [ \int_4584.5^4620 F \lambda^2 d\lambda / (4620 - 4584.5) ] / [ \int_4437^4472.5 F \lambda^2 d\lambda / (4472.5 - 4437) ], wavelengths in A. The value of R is 1.1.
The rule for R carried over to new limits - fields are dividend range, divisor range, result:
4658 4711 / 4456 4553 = 1.09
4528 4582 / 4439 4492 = 1.02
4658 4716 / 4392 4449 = 1.14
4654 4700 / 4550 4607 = 1.07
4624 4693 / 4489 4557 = 1.06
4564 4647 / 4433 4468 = 1.07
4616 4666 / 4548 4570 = 1.07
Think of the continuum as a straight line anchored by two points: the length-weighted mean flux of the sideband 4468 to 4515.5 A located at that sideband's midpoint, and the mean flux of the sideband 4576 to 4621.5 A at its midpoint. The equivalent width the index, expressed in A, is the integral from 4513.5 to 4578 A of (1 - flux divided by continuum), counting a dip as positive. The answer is 0.29 A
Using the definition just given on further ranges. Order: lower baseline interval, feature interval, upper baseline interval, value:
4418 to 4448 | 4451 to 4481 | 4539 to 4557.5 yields 0.5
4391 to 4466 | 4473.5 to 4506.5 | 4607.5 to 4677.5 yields -0.4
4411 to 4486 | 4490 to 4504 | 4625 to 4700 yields -0.2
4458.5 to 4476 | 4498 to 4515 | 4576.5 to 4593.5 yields -1.3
